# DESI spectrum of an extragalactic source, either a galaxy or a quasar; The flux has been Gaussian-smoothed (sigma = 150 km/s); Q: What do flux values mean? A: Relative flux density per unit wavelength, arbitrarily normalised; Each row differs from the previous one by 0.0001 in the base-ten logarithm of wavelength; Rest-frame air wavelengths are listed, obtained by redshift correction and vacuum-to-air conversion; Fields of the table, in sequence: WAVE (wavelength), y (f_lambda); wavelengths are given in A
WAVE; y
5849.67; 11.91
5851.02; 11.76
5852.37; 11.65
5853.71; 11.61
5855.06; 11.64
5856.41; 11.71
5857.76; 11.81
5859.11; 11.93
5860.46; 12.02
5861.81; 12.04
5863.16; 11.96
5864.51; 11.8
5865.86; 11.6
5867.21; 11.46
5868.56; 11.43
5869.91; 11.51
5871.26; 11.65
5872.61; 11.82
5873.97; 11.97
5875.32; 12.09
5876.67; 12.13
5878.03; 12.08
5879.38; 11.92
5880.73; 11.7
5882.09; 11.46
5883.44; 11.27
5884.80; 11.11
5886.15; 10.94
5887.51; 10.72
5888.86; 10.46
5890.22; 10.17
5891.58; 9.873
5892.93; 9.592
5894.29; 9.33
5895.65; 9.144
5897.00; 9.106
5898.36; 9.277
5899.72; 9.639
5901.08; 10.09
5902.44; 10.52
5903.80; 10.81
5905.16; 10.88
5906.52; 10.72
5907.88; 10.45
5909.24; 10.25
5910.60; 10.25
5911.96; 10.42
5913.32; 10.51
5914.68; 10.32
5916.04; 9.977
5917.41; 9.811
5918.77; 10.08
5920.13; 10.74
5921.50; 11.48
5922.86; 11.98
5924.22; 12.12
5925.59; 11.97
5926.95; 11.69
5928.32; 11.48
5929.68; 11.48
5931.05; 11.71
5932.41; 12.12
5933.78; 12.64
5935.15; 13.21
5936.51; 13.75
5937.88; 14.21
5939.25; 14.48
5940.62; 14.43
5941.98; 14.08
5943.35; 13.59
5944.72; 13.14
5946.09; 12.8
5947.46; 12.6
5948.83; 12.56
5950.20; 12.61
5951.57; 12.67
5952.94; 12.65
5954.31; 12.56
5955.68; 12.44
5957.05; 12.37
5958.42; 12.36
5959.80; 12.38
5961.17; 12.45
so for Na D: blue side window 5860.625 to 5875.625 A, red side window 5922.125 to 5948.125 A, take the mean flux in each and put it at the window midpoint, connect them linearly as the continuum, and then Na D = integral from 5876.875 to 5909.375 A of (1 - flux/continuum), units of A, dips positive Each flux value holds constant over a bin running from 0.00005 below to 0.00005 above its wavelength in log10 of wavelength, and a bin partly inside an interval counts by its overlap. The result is 4.4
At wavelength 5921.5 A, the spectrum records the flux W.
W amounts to 11.48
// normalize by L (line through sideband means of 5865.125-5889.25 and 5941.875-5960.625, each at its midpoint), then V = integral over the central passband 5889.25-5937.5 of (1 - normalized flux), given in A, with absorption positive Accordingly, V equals 5.26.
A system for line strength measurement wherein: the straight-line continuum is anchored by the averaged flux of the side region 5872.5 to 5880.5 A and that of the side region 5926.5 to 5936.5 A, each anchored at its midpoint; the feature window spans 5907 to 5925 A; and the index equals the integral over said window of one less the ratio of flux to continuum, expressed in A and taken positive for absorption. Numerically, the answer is 2.18 A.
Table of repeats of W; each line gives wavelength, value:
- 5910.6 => 10.25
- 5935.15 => 13.21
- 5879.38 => 11.92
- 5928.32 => 11.48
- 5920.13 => 10.74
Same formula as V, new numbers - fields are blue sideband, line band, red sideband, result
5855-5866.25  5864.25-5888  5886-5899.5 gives -1.6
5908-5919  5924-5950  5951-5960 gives -3.1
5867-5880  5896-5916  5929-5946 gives 3.7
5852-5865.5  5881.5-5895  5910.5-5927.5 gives 1.1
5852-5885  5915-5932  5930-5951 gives 2.2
